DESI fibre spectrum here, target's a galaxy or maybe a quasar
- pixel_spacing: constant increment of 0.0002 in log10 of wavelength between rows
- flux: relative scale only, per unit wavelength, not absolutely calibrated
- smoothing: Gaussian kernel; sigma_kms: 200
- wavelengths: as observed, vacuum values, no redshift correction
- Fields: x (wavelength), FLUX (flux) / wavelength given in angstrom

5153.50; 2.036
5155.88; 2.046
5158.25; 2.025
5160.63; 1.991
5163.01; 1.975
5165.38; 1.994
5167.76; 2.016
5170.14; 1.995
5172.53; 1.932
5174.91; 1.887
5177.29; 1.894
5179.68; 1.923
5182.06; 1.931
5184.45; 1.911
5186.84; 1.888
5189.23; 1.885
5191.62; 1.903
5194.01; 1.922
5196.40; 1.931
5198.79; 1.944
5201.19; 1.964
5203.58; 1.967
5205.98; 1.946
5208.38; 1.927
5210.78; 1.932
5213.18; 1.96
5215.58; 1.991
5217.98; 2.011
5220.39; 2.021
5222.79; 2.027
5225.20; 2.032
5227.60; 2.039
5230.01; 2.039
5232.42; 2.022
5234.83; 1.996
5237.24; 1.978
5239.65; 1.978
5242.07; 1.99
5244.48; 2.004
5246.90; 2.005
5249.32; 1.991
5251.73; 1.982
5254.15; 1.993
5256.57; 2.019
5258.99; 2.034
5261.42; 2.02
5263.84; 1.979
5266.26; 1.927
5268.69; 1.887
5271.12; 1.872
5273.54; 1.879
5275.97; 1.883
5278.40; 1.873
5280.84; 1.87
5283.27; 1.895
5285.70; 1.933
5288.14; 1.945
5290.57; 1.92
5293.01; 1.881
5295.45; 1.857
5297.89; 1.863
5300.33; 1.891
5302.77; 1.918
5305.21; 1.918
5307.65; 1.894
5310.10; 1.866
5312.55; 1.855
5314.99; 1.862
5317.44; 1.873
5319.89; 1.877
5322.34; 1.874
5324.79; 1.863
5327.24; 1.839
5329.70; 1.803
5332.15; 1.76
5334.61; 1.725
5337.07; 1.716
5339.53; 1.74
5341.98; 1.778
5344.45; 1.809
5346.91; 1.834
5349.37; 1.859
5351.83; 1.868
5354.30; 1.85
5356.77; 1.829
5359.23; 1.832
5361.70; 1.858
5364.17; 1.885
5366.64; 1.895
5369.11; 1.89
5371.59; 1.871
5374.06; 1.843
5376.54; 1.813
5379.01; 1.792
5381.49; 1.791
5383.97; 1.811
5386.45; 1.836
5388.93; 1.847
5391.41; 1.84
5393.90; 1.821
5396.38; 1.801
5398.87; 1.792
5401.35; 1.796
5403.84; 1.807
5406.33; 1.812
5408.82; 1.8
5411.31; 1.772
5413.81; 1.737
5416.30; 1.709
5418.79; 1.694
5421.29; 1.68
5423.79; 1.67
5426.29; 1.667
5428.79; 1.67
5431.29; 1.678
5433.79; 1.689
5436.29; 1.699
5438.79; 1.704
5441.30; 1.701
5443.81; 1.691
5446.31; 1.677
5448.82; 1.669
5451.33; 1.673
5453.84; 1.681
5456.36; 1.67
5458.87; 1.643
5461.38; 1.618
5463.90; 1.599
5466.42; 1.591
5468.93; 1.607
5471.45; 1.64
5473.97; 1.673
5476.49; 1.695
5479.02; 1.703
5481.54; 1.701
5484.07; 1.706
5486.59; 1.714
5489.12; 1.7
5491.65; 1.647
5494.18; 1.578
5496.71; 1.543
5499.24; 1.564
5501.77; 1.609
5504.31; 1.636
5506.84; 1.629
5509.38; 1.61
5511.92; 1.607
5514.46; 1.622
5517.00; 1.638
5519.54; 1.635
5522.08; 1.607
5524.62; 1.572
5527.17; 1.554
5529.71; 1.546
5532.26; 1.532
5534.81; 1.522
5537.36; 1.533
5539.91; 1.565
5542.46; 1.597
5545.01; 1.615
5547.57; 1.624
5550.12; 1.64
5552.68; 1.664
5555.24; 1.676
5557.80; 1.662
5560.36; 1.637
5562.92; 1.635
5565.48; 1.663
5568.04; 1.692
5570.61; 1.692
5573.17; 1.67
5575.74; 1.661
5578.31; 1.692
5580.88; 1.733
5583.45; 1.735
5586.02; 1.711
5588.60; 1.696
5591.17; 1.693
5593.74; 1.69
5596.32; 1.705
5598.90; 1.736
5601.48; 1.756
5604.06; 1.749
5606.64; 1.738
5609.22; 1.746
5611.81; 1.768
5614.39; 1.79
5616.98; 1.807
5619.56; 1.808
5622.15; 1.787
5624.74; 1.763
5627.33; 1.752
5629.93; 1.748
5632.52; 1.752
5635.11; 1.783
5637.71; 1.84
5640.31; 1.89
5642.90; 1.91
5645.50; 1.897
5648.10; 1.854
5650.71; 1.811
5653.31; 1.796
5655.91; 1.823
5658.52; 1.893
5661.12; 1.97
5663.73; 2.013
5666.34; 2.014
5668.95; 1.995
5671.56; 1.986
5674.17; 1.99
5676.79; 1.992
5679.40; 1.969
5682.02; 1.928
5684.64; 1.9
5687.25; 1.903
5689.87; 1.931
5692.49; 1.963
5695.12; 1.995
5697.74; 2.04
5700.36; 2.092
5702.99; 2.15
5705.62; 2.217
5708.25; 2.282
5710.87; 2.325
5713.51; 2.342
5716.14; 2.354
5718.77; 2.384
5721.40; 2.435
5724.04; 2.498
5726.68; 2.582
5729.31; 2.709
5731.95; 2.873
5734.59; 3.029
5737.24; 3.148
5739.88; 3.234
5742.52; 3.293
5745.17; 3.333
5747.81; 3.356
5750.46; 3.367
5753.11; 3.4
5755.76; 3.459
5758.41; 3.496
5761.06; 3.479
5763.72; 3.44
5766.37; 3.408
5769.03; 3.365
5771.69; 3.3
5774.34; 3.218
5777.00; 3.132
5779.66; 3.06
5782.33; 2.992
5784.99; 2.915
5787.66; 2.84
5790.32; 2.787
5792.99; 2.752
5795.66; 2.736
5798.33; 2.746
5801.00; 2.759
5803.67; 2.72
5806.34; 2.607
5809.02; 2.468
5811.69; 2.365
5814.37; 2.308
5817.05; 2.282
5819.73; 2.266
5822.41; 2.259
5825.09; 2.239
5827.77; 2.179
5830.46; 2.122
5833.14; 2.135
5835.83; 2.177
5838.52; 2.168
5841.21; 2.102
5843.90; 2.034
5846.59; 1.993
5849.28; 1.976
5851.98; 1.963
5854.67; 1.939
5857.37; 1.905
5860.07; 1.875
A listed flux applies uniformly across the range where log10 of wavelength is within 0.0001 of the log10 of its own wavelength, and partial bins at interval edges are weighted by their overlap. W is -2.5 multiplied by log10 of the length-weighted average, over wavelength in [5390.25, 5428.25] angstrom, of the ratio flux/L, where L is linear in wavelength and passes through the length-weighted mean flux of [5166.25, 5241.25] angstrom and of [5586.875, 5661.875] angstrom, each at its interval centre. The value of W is 0.07 mag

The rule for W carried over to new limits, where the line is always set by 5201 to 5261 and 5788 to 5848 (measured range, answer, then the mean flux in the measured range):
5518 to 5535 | 0.36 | 1.57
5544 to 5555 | 0.32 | 1.64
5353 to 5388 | 0.13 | 1.84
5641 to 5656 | 0.22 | 1.85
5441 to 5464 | 0.27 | 1.66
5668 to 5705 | 0.15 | 1.99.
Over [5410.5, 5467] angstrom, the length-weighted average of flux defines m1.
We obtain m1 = 1.68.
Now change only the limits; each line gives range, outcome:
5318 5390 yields 1.83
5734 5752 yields 3.26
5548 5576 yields 1.66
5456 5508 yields 1.64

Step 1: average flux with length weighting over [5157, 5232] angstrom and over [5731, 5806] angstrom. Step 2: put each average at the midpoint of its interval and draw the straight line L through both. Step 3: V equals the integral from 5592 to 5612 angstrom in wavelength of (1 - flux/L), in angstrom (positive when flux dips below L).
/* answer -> 7.56 angstrom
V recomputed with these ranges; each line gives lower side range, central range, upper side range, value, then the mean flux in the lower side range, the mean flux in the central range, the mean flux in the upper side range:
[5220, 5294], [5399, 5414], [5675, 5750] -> 2.3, 1.96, 1.79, 2.45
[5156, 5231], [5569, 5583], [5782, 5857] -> 3.3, 1.96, 1.69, 2.37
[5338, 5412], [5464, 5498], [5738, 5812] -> 8.0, 1.83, 1.65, 3.08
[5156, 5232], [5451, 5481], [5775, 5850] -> 7.4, 1.96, 1.65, 2.48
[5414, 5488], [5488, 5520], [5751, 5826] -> 4.3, 1.67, 1.62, 2.89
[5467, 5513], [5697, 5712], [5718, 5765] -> 3.6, 1.64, 2.19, 3.09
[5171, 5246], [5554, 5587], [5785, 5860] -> 7.5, 1.96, 1.68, 2.33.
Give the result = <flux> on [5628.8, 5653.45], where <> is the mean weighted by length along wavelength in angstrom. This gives 1.83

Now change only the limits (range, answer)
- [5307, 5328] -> 1.87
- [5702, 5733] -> 2.43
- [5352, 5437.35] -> 1.79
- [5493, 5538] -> 1.59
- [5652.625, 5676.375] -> 1.95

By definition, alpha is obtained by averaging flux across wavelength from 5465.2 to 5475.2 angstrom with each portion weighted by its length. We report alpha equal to 1.63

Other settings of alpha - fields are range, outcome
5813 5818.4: 2.29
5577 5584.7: 1.72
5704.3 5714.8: 2.29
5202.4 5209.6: 1.94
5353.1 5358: 1.84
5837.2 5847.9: 2.07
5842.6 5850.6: 2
